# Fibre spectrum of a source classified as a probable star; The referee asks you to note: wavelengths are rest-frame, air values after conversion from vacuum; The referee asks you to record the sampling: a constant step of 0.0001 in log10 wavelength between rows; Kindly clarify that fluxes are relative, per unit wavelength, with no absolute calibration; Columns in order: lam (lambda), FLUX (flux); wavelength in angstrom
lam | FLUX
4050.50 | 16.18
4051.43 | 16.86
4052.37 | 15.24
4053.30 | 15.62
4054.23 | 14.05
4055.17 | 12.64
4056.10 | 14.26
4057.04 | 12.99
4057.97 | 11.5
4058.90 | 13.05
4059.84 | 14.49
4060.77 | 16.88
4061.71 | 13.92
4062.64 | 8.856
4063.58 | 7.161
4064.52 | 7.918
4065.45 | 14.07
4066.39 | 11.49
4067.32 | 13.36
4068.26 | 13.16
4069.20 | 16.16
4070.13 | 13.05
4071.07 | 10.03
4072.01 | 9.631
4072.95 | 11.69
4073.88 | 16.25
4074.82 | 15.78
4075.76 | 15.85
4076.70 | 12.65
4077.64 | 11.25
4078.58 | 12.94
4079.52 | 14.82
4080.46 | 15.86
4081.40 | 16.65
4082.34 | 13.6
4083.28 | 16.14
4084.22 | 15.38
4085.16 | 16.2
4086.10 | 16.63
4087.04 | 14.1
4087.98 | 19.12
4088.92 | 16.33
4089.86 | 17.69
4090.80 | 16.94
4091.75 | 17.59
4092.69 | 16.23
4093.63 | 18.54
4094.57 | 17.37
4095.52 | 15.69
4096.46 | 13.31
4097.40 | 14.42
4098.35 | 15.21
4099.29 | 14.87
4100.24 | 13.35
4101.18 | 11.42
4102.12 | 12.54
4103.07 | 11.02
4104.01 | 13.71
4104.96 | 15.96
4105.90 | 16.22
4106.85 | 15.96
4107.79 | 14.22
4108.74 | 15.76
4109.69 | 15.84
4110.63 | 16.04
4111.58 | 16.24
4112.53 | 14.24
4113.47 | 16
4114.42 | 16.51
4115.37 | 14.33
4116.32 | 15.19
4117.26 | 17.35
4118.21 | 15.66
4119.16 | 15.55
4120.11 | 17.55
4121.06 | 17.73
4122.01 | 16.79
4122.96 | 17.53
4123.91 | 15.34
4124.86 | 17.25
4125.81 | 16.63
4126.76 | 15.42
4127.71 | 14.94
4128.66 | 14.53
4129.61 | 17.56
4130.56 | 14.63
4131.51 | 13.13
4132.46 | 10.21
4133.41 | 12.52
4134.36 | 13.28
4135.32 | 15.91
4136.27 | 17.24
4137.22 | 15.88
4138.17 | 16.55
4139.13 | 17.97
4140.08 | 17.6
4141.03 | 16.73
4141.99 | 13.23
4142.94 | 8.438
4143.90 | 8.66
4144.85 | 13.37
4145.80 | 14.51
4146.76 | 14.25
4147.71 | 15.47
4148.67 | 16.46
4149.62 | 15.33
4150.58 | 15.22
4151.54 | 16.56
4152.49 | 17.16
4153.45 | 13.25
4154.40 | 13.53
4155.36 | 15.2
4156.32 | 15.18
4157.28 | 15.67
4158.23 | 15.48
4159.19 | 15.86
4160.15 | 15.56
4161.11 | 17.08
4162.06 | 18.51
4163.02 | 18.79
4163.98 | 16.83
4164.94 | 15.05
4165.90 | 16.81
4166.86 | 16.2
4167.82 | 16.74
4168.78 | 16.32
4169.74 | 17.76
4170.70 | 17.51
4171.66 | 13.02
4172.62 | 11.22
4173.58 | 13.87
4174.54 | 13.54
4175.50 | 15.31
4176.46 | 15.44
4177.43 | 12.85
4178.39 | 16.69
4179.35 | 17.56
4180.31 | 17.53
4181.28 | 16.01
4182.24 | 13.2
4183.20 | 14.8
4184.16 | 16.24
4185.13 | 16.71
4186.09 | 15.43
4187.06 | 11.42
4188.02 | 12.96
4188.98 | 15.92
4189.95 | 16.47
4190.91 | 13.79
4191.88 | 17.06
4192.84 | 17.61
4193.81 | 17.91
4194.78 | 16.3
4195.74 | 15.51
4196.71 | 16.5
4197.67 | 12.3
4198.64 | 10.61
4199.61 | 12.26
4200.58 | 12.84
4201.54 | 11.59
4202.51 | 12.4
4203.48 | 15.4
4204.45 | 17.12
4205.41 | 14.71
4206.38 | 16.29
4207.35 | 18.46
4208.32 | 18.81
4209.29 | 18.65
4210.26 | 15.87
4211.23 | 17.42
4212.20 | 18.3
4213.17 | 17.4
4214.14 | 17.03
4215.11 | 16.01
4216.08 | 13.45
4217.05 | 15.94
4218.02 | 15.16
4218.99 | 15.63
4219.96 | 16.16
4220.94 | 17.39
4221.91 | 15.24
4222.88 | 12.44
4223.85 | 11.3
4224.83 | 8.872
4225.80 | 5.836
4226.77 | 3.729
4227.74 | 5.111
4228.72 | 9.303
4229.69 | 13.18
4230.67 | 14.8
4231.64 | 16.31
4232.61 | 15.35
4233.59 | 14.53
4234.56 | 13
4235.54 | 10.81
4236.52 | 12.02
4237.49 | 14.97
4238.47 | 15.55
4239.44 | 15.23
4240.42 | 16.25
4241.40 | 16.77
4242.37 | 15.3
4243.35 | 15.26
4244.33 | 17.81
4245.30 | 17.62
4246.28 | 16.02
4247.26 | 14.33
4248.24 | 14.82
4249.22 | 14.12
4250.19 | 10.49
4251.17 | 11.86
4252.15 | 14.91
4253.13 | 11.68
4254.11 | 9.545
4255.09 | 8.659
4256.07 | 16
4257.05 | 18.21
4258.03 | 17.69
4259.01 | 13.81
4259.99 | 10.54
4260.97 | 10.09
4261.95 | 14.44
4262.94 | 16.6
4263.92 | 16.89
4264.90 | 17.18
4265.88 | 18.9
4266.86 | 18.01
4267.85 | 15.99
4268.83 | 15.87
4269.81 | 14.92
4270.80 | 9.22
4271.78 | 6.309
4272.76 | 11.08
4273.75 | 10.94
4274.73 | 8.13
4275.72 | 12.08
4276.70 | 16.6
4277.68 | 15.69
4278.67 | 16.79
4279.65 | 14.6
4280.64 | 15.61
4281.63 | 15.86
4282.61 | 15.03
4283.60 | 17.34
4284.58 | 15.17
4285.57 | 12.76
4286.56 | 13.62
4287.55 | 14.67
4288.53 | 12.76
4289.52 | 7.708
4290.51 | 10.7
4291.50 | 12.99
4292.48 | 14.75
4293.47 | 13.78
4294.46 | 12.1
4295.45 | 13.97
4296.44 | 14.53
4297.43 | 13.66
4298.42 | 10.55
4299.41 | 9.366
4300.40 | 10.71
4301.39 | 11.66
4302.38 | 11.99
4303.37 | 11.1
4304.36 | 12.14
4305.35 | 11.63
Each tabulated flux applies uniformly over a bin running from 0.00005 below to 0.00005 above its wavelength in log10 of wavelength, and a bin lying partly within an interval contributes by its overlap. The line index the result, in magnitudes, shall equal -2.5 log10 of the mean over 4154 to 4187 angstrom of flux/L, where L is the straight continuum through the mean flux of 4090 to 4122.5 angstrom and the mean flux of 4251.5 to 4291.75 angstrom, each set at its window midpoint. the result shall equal -0.06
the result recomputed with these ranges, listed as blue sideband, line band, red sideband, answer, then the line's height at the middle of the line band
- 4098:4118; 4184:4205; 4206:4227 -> 0.014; 14.9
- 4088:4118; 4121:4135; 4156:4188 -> 0.028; 15.5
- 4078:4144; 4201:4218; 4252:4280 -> -0.125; 14.4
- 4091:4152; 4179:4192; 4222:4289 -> -0.062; 14.4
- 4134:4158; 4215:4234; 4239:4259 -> 0.156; 14.7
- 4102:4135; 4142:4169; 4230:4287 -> -0.016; 15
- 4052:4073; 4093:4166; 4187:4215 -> -0.091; 14.1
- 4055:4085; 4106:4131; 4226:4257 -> -0.197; 13.3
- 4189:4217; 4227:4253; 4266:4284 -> 0.064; 14.8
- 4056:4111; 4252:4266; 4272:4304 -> -0.081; 13.2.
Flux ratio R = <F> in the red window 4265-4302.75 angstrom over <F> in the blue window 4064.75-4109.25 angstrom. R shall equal 0.91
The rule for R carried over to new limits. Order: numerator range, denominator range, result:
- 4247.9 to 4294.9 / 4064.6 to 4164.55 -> 0.91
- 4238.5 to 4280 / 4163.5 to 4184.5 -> 0.92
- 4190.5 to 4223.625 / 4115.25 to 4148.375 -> 1.03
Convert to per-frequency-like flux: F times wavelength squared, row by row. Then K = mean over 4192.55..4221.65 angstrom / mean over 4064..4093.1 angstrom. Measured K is 1.15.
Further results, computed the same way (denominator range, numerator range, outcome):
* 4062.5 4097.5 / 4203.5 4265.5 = 1.08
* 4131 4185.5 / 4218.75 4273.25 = 0.93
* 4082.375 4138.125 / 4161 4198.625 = 1.04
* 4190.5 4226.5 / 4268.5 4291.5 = 0.91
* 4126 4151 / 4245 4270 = 1.06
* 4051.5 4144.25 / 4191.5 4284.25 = 1.04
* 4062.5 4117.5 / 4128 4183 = 1.08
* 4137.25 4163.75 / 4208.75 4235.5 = 0.93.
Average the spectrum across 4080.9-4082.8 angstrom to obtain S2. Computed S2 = 15.1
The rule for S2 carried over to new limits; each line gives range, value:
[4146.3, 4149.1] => 15.4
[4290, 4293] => 12.8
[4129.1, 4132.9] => 13.9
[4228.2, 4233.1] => 13.7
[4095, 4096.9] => 14.6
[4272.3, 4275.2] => 10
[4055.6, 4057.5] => 13.6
